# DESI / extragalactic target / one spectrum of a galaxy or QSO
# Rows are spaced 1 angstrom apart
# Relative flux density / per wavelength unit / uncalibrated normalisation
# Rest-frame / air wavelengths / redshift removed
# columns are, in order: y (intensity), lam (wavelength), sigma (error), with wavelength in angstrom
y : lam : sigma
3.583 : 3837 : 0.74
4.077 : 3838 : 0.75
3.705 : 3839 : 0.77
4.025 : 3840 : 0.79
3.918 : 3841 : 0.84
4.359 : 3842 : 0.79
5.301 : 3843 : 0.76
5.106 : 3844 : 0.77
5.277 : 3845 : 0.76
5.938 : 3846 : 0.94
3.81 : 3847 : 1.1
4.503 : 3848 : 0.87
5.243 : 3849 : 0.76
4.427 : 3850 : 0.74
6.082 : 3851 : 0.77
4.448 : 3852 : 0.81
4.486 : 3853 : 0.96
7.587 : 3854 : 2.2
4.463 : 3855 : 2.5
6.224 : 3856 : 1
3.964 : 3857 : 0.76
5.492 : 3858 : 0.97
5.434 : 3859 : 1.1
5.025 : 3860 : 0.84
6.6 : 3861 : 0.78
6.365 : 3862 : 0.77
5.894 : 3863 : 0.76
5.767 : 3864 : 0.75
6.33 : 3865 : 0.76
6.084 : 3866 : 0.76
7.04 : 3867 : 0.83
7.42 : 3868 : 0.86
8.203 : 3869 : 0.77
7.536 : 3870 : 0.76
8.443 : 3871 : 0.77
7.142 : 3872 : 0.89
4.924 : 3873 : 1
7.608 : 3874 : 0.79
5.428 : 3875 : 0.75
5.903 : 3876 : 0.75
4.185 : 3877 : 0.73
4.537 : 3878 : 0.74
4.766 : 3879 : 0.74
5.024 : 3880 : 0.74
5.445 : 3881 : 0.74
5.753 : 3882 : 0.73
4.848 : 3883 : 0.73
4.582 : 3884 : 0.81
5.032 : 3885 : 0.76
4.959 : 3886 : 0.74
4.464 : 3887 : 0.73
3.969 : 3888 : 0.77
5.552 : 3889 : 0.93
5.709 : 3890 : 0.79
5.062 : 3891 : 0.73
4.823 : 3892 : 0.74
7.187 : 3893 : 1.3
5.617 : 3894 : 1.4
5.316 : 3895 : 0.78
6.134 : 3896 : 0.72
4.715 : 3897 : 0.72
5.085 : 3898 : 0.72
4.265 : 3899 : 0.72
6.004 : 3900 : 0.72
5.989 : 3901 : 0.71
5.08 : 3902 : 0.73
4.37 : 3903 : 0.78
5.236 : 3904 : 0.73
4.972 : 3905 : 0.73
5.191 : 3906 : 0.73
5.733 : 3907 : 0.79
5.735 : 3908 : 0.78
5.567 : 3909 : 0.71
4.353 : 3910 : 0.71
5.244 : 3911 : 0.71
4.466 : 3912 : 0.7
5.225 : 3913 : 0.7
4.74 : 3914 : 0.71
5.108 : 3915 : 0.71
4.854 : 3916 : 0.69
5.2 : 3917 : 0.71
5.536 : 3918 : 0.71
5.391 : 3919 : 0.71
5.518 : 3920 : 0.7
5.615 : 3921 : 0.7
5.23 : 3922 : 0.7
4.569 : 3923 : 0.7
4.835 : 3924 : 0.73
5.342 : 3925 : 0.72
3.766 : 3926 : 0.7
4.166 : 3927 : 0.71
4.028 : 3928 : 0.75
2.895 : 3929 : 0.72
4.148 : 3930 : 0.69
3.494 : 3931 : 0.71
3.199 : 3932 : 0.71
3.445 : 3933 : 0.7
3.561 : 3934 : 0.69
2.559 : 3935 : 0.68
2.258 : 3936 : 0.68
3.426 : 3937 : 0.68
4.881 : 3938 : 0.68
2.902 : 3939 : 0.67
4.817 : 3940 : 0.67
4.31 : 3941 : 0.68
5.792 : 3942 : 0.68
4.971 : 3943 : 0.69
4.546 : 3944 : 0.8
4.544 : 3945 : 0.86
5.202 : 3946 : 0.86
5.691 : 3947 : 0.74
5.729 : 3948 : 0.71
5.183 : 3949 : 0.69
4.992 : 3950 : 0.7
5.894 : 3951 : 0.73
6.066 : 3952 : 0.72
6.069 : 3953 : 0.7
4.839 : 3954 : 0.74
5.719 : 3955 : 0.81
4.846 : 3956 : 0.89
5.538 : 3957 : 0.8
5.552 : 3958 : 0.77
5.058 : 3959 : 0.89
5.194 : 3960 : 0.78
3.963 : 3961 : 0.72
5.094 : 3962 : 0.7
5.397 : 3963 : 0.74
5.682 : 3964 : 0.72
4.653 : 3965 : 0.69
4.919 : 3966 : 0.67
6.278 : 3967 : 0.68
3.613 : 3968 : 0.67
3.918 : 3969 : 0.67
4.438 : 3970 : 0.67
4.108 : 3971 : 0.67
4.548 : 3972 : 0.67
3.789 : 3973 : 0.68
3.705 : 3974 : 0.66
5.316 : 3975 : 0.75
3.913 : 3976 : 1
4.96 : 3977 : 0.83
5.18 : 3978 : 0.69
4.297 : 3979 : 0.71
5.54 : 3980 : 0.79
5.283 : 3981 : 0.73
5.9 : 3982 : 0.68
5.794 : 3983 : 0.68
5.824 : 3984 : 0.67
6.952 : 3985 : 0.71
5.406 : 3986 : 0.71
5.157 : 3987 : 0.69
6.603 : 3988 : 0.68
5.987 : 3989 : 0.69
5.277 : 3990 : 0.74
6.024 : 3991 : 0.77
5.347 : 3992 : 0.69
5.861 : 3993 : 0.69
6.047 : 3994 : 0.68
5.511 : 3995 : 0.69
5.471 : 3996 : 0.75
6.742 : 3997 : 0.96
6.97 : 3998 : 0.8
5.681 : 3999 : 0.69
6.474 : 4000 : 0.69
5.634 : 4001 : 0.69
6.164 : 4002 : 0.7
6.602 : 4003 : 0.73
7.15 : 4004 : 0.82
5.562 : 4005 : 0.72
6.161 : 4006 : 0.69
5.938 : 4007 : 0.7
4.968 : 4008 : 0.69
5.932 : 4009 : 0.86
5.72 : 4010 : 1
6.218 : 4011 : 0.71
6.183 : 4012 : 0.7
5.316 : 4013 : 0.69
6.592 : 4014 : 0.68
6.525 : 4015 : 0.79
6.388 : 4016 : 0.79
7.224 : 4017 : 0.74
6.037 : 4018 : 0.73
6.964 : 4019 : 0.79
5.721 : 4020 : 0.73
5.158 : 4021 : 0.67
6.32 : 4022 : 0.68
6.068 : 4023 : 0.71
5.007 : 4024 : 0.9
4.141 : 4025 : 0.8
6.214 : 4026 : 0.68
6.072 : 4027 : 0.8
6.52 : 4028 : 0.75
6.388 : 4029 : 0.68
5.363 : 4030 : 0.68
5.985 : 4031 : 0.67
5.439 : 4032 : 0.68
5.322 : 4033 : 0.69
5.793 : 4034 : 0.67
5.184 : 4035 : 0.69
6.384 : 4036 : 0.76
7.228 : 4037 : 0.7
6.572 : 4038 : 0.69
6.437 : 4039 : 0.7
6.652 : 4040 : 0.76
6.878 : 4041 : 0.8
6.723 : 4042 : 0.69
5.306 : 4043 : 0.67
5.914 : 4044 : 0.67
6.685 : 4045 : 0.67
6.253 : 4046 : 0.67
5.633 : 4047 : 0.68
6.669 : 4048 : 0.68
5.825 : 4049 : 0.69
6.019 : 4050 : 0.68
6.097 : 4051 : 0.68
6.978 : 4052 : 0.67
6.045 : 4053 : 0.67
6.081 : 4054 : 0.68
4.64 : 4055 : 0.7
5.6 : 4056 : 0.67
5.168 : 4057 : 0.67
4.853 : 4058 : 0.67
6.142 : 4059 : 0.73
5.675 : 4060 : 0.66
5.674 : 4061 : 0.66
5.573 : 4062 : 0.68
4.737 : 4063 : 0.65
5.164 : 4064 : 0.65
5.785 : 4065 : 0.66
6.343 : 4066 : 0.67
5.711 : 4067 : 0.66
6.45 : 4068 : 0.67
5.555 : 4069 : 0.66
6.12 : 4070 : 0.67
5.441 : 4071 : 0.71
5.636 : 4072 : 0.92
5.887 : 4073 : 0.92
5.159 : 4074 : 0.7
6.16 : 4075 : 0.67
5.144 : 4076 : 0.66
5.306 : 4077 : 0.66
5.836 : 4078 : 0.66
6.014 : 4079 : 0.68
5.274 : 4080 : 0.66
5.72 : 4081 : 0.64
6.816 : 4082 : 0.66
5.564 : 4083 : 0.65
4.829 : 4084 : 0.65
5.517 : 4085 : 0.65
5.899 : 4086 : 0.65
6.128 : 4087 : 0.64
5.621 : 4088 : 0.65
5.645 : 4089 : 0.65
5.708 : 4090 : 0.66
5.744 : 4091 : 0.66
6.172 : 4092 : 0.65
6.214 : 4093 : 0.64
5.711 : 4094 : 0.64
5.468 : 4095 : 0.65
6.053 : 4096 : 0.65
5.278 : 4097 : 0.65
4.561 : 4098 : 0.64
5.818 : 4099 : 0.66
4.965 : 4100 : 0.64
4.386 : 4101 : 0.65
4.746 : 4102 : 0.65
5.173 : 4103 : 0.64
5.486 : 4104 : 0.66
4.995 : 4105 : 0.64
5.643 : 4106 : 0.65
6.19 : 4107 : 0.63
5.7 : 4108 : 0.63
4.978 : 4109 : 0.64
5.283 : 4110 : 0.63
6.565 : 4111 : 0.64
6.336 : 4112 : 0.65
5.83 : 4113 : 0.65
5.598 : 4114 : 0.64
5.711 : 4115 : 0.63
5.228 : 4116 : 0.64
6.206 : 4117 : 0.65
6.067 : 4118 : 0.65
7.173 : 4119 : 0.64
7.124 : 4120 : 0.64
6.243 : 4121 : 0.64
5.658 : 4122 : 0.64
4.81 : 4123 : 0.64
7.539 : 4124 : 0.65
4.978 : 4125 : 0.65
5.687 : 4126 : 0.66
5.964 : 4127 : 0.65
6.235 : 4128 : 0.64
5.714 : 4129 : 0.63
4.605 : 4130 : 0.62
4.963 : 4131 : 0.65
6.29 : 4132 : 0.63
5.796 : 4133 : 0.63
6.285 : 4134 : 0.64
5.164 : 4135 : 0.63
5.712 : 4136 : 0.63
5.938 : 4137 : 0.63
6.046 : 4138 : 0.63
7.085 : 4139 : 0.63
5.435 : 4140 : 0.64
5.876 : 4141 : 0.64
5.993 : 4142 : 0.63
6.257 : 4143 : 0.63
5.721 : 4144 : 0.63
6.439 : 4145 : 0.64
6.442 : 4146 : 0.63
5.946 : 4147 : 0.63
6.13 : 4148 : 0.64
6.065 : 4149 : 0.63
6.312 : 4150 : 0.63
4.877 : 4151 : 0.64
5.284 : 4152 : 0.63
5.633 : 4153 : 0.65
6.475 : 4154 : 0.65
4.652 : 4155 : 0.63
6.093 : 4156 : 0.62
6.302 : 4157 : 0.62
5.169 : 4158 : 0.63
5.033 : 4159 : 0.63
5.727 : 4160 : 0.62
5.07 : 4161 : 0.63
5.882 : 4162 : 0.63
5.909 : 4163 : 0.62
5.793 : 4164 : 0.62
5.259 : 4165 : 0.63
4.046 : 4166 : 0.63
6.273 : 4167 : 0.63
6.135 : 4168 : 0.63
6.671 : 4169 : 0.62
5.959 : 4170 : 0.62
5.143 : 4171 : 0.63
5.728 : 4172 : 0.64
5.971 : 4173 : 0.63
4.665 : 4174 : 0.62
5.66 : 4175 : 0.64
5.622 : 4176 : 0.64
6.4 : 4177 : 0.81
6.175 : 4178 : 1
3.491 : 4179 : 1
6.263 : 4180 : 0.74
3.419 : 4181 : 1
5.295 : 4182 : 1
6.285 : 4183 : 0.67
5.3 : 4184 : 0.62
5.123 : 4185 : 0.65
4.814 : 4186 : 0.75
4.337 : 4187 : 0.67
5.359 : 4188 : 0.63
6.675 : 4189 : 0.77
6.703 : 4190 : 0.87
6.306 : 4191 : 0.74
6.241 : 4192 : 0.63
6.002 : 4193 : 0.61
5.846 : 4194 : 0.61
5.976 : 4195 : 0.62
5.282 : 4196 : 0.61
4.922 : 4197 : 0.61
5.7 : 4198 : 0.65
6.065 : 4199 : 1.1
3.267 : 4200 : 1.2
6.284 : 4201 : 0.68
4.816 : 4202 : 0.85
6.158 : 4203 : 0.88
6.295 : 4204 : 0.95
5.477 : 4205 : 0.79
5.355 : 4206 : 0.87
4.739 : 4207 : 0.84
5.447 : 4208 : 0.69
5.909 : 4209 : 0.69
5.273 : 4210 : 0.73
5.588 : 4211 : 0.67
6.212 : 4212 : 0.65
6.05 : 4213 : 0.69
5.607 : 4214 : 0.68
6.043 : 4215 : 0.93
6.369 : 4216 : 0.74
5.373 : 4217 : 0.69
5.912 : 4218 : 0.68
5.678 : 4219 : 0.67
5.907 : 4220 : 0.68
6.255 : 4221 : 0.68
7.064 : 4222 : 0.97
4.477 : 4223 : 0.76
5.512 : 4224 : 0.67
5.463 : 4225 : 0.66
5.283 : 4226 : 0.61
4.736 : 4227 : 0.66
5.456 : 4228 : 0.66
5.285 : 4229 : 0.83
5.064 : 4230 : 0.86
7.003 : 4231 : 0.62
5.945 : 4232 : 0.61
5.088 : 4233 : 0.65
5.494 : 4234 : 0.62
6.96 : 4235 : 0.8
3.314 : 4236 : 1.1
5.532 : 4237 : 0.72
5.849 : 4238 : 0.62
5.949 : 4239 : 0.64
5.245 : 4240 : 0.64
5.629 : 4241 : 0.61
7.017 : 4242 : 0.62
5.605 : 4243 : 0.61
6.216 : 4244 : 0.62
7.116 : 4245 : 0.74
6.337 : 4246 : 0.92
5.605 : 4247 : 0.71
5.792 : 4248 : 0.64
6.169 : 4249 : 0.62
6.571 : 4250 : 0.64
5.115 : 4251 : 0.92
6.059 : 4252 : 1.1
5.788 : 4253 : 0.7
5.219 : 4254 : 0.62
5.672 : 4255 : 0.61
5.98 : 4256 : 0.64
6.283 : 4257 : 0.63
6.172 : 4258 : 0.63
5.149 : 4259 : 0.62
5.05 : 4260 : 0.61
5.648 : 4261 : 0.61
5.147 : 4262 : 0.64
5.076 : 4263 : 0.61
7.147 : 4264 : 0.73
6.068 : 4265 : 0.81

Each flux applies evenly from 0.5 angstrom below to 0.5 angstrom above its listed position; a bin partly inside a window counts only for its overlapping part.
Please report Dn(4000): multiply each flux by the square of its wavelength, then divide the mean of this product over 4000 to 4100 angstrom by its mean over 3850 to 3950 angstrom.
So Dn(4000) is 1.2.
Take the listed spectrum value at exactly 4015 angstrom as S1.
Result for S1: 6.525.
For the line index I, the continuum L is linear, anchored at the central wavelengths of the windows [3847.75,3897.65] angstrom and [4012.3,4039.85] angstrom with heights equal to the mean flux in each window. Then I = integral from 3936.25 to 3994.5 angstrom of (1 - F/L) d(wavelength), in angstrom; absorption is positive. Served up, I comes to 7.66 angstrom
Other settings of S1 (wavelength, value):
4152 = 5.284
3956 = 4.846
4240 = 5.245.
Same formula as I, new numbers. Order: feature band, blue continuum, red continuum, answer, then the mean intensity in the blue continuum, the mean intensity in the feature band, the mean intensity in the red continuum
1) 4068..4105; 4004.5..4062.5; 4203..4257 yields 2.1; 5.97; 5.58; 5.75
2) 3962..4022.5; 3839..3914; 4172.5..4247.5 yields -1.3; 5.42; 5.61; 5.63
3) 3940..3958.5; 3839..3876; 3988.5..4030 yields 1.8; 5.69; 5.29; 6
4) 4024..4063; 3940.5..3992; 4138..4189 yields -4.2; 5.16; 5.92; 5.63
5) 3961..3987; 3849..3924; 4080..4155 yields 2.9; 5.48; 4.96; 5.77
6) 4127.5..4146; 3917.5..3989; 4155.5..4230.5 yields -1.6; 4.82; 5.88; 5.58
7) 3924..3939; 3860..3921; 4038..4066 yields 5.2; 5.55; 3.67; 5.92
